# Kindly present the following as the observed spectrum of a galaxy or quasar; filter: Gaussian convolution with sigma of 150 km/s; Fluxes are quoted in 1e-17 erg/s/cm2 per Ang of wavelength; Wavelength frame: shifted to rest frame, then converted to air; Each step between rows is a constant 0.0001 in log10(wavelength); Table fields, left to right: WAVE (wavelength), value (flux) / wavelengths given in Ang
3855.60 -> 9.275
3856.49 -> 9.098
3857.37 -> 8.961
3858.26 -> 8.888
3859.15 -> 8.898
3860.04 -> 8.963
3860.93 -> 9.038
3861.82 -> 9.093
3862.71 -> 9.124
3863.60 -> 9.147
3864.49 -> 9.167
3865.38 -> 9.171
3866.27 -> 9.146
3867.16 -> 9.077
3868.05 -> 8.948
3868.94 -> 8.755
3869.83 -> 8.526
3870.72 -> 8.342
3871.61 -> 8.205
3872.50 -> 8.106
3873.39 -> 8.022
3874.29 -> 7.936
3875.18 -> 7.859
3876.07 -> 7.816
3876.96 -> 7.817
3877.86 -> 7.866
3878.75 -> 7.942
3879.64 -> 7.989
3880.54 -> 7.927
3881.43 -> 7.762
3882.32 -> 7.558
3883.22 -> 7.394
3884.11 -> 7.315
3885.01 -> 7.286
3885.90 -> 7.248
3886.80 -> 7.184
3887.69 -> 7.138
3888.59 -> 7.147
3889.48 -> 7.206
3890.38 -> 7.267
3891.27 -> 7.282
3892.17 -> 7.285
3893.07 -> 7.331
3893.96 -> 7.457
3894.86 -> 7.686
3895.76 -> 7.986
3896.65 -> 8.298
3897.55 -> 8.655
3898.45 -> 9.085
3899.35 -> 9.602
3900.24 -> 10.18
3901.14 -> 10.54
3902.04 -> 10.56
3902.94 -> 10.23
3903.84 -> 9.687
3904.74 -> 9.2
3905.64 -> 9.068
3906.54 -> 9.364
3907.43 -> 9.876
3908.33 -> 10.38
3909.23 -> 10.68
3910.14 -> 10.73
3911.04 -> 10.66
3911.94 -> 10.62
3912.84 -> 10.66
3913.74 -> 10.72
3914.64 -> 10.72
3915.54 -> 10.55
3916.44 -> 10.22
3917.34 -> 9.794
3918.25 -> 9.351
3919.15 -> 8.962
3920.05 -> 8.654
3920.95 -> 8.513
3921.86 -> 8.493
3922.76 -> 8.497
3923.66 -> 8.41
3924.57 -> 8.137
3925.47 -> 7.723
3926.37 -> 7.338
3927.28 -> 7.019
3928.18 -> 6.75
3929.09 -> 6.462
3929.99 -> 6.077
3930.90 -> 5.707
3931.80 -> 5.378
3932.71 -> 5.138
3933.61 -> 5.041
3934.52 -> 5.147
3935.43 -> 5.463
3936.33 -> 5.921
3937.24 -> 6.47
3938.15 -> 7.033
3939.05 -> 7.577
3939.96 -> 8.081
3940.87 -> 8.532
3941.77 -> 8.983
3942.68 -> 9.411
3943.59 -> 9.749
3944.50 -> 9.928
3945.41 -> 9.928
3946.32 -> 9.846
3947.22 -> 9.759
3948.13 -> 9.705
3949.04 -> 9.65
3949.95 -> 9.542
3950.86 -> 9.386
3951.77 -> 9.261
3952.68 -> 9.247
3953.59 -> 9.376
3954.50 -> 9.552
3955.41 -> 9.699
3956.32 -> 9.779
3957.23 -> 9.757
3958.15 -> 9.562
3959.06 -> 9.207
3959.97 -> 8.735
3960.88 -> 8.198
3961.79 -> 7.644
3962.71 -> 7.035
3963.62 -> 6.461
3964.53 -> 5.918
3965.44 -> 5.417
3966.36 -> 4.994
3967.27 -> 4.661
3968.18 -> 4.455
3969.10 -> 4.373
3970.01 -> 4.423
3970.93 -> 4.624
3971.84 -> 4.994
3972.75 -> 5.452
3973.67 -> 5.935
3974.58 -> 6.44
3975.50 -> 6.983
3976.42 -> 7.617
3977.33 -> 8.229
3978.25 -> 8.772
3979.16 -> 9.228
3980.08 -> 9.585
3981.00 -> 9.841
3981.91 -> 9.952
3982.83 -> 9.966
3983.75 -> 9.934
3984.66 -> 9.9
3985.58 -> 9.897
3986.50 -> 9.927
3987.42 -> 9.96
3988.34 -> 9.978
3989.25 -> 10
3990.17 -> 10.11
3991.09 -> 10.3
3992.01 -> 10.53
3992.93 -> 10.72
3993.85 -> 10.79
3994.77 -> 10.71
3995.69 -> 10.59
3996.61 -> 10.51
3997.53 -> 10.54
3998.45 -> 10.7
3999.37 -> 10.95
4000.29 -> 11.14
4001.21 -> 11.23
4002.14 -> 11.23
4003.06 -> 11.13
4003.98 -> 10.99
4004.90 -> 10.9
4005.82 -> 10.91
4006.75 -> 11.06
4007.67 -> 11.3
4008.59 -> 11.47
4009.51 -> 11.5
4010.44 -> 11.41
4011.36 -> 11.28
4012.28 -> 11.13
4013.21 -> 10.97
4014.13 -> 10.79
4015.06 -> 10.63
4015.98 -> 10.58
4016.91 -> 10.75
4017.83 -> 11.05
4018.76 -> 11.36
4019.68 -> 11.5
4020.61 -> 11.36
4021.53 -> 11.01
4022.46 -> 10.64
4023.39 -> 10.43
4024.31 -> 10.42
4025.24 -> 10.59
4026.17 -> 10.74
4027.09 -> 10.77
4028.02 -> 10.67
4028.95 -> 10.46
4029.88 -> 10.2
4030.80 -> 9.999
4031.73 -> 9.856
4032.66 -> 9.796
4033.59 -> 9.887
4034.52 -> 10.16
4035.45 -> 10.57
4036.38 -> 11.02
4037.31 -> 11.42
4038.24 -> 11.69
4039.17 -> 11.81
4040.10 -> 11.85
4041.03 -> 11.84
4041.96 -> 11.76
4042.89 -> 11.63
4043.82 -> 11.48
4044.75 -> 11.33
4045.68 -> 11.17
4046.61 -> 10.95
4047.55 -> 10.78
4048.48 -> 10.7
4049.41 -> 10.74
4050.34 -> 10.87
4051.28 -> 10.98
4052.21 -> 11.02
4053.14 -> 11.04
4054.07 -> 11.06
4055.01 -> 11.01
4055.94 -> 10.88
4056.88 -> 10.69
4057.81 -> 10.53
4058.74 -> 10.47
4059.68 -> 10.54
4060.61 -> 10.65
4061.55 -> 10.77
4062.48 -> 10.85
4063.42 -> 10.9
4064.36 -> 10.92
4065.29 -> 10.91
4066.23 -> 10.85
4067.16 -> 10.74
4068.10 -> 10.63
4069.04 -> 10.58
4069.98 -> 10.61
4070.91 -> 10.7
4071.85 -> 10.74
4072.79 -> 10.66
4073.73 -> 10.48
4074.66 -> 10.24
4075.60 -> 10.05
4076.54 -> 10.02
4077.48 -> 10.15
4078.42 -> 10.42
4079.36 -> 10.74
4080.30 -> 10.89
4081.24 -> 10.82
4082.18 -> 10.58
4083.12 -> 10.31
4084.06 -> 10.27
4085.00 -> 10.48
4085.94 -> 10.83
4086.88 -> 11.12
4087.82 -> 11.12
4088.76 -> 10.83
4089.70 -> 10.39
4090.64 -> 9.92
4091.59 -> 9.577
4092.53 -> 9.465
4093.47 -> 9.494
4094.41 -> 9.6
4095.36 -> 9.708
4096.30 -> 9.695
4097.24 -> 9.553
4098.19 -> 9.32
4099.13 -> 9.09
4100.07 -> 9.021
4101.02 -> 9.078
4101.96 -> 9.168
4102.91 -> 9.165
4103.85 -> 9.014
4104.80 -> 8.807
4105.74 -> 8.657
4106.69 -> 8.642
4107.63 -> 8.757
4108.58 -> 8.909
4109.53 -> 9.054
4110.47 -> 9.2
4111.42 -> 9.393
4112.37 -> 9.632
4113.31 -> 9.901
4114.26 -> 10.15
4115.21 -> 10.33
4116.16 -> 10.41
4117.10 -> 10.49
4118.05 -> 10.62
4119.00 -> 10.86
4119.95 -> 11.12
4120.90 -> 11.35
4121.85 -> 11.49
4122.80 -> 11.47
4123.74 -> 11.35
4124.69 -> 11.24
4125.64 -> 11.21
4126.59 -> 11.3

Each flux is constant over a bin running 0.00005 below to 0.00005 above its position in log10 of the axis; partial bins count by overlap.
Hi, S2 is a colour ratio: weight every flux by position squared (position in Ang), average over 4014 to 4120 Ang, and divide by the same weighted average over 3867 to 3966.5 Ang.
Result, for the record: 1.3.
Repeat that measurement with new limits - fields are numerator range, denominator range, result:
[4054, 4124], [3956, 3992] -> 1.36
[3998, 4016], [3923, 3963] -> 1.41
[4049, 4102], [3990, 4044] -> 0.98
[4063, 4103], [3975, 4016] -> 1.03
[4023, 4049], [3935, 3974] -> 1.46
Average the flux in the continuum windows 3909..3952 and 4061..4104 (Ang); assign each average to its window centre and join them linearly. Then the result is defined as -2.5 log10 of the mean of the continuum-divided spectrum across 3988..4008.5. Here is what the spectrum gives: -0.16 mag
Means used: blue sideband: 8.45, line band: 10.8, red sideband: 10.2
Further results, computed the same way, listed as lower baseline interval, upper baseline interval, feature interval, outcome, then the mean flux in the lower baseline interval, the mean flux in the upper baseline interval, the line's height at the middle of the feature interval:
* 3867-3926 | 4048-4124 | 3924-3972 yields 0.21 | 8.69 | 10.3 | 9.12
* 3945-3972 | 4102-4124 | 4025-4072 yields -0.20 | 7.86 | 9.92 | 9.06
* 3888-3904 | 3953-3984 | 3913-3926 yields -0.13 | 8.49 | 7.54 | 8.19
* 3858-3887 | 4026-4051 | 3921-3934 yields 0.30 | 8.29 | 10.9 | 9.15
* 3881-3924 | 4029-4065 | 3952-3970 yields 0.27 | 8.89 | 10.9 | 9.7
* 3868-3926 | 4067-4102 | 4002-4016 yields -0.16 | 8.68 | 10.2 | 9.58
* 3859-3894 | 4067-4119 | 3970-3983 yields 0.19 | 8.07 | 9.97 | 8.95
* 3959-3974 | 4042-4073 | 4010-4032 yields -0.21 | 5.95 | 10.9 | 8.9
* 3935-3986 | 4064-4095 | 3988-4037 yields -0.18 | 8.04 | 10.5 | 9.09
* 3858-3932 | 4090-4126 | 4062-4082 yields -0.11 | 8.55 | 9.84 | 9.62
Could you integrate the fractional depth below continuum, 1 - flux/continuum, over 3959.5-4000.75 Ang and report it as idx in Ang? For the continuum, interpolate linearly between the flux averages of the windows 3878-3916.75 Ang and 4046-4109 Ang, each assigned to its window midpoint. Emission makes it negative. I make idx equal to 4.8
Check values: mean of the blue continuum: 8.82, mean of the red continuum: 10.3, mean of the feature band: 8.39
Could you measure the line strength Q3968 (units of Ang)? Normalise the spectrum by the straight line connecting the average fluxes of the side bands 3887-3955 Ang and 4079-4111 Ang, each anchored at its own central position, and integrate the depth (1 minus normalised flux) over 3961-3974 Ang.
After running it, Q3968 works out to 4.9 Ang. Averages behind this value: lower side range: 8.57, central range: 5.52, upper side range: 9.74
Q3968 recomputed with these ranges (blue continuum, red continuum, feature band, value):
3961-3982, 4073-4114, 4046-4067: -4.71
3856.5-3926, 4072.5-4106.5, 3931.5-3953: 2.27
